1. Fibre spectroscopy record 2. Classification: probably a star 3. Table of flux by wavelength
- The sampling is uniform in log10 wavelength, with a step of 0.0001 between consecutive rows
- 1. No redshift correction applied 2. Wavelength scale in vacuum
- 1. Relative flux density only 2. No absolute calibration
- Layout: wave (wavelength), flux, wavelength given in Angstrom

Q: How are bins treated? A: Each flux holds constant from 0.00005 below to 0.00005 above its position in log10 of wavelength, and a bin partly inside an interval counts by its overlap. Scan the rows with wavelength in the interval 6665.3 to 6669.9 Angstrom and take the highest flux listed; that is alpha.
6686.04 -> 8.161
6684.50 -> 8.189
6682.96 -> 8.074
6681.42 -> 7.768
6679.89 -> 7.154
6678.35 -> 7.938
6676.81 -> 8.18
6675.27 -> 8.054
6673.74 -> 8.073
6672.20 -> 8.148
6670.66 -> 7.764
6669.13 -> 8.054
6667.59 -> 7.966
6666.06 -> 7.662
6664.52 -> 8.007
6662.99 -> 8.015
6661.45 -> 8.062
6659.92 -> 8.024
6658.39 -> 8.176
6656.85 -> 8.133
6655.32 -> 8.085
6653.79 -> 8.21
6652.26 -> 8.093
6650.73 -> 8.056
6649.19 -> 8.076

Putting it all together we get 8.054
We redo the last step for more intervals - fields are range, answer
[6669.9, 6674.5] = 8.148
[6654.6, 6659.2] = 8.176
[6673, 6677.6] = 8.18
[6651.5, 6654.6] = 8.21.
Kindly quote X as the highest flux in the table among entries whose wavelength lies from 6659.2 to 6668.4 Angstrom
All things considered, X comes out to 8.062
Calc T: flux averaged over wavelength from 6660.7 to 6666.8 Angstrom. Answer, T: 7.93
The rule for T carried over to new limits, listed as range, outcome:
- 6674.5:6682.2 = 7.83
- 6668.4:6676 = 8.02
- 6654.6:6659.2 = 8.13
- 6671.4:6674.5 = 8.09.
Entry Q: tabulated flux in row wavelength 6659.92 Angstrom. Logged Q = 8.024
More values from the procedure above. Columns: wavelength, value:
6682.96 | 8.074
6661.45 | 8.062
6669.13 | 8.054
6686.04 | 8.161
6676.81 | 8.18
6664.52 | 8.007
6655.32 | 8.085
